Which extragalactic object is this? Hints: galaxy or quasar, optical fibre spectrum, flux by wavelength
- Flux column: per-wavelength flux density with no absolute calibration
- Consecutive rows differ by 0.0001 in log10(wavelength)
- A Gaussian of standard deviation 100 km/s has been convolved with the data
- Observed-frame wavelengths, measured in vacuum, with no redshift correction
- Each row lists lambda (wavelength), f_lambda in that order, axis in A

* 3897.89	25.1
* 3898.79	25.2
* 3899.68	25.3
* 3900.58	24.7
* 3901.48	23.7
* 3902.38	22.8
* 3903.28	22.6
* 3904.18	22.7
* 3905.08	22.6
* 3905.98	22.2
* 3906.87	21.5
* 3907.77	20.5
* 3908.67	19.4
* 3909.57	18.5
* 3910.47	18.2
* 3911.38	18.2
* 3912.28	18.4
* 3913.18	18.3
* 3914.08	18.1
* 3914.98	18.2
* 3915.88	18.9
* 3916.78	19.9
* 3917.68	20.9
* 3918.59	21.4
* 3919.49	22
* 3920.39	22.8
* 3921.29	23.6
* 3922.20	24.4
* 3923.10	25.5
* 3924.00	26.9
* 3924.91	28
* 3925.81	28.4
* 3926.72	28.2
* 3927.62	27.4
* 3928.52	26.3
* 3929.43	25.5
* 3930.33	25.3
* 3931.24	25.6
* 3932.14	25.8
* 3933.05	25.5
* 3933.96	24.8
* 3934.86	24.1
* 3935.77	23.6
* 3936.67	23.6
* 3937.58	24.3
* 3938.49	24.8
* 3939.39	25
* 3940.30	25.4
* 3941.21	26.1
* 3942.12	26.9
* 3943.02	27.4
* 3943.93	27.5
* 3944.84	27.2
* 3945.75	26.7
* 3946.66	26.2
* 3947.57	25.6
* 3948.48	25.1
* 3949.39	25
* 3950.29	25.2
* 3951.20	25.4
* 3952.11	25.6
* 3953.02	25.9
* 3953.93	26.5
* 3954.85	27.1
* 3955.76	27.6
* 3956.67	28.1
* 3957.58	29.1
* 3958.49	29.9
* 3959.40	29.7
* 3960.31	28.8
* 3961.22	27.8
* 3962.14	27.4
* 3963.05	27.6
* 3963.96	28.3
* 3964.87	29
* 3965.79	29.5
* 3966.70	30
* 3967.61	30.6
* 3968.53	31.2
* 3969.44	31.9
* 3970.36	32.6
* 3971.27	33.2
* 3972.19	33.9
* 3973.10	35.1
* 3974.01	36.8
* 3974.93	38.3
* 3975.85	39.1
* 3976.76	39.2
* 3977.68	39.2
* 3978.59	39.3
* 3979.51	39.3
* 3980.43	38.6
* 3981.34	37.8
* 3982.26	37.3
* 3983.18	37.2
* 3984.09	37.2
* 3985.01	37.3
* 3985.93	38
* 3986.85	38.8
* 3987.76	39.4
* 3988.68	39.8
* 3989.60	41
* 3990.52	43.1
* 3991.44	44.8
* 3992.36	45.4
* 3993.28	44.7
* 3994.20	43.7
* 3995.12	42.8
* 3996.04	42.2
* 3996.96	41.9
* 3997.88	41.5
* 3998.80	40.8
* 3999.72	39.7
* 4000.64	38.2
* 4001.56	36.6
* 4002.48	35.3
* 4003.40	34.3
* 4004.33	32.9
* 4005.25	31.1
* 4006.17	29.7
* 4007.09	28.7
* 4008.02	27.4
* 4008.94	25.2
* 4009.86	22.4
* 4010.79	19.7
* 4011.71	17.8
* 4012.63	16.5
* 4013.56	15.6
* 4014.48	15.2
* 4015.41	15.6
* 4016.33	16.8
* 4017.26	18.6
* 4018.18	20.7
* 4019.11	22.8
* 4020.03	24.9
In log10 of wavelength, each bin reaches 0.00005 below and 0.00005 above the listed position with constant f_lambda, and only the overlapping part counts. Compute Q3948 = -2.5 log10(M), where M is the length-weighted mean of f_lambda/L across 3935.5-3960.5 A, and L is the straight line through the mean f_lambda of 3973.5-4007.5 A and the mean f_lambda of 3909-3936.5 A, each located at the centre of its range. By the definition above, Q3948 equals 0.10 mag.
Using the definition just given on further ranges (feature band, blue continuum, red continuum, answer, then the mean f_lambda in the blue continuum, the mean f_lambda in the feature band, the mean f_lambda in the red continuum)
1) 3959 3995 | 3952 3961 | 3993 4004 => -0.06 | 27.9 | 36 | 40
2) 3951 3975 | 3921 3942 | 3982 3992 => 0.13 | 25.6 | 29.8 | 39.5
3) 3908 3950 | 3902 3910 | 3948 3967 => 0.02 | 21.4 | 23.9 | 27.5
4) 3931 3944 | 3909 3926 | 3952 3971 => -0.02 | 21.5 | 25.3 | 28.9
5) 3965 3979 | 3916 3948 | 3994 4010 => -0.12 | 25.2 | 34.5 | 35.4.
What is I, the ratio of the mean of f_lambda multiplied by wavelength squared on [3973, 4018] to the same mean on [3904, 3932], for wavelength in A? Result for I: 1.6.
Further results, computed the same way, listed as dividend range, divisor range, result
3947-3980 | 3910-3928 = 1.40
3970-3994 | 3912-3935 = 1.69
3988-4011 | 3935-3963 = 1.42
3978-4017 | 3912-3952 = 1.43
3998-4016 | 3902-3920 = 1.43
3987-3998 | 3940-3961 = 1.61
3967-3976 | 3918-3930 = 1.37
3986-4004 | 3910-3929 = 1.87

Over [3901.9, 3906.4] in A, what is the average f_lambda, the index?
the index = 22.6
